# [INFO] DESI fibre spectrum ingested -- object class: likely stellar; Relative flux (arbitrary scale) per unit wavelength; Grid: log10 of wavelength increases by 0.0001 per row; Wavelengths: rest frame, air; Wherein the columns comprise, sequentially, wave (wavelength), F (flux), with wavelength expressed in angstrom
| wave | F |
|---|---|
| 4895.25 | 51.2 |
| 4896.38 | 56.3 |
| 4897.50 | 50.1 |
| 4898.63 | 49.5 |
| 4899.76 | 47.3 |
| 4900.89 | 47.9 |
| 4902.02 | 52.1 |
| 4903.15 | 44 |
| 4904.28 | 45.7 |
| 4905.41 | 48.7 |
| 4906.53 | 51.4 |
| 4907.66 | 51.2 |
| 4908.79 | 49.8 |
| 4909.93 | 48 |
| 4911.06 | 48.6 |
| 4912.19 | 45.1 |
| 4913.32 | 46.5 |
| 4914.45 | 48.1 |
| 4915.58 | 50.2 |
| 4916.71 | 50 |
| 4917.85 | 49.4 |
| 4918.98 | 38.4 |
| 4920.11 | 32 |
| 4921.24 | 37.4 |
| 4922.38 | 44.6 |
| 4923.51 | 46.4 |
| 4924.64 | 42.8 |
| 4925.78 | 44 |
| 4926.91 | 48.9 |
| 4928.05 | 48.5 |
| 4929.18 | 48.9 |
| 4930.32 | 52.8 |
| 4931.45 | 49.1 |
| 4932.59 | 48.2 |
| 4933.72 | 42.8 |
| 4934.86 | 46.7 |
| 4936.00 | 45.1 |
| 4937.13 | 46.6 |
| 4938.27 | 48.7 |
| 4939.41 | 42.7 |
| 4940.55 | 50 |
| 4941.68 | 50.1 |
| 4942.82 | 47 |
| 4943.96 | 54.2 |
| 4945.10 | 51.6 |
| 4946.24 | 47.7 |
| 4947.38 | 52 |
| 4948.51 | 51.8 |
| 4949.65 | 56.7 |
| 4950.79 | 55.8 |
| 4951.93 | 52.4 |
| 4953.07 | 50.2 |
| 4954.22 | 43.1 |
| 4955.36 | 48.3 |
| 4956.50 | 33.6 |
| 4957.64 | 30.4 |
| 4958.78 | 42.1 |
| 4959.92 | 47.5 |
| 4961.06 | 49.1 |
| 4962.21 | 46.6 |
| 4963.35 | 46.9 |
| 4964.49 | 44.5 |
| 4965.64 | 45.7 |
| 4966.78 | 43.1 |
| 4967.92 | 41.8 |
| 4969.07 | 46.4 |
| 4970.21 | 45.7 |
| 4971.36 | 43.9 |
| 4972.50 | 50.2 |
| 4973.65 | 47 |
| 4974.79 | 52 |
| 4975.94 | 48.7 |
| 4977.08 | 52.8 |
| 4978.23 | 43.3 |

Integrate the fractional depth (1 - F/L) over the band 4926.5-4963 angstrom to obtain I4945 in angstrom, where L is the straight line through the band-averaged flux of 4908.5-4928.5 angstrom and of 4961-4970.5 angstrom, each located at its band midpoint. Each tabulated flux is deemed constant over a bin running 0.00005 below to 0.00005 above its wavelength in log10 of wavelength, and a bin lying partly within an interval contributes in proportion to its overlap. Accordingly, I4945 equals -2.0 angstrom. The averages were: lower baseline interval 45.4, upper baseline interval 45.3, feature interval 47.8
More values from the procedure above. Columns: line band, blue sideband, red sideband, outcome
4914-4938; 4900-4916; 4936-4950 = 1.6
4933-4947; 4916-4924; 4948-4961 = -0.9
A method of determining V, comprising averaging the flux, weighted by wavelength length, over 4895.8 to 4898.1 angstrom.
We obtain 53.2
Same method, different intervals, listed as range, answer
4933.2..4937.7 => 45.3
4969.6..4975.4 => 47.8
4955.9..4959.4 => 35.7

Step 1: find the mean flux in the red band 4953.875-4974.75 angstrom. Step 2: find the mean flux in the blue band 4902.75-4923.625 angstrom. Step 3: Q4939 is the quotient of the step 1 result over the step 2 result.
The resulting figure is 1.0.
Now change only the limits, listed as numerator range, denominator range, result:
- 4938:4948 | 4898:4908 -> 1.02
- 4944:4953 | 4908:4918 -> 1.09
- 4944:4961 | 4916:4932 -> 1.05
